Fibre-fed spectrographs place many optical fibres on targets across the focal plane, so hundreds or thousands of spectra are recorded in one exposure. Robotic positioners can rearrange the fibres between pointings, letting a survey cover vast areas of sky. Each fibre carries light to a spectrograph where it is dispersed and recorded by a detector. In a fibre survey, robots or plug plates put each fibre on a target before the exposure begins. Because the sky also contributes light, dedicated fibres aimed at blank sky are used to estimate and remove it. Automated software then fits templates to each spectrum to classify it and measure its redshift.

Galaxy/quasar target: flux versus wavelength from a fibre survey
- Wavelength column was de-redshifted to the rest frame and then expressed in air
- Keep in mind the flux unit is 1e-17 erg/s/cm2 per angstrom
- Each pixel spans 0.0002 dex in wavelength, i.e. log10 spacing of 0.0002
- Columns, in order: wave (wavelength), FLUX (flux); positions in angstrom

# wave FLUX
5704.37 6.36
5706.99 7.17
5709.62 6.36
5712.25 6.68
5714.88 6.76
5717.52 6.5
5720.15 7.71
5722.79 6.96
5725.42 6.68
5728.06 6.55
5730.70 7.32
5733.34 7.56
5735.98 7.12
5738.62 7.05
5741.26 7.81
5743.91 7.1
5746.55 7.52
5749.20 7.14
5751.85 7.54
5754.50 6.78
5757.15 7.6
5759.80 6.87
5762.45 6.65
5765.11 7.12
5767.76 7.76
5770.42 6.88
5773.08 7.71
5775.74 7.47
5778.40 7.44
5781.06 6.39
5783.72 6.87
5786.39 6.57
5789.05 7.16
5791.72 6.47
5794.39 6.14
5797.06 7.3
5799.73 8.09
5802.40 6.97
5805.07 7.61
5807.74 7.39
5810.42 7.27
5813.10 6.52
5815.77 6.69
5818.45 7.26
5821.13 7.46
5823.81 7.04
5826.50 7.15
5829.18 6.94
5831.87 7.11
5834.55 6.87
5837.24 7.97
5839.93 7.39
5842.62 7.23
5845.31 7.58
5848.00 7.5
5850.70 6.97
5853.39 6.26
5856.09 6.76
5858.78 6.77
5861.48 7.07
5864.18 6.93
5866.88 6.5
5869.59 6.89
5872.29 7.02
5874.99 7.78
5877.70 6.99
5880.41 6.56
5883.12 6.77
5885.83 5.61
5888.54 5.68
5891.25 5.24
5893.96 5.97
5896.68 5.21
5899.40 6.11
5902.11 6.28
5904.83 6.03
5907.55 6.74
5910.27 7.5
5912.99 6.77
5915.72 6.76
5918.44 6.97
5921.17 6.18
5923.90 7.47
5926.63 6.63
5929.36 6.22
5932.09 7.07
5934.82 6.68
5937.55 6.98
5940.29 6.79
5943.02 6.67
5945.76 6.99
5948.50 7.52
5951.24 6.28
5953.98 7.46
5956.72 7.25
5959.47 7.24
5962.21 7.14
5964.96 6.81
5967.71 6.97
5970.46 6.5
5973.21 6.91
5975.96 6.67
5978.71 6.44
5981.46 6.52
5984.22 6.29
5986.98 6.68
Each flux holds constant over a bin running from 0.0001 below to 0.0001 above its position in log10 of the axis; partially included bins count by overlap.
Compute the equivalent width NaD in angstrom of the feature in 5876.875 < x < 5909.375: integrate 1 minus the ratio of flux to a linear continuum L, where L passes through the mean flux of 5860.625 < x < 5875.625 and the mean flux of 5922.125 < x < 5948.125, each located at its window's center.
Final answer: 3.9 angstrom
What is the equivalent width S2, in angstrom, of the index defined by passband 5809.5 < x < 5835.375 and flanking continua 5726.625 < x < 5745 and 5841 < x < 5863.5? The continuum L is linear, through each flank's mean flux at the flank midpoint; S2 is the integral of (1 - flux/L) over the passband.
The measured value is 0.1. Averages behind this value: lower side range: 7.21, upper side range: 7.02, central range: 7.03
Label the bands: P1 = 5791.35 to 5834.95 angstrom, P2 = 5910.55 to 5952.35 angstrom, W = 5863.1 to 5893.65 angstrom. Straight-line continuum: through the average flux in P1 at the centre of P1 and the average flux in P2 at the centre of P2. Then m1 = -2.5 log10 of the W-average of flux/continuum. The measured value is 0.07 mag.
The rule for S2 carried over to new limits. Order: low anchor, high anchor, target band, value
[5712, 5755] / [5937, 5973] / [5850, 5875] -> 0.7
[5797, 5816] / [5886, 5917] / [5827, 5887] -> -2.6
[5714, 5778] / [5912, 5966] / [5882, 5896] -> 2.3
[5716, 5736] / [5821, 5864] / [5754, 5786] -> -0.2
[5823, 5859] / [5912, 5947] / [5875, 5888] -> 0.7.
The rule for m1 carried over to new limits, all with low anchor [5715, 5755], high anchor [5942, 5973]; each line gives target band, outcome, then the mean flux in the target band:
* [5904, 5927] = 0.03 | 6.81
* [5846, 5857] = 0.02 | 6.92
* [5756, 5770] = -0.01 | 7.18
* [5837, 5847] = -0.06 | 7.5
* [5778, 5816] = 0.02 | 6.99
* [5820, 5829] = -0.01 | 7.17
